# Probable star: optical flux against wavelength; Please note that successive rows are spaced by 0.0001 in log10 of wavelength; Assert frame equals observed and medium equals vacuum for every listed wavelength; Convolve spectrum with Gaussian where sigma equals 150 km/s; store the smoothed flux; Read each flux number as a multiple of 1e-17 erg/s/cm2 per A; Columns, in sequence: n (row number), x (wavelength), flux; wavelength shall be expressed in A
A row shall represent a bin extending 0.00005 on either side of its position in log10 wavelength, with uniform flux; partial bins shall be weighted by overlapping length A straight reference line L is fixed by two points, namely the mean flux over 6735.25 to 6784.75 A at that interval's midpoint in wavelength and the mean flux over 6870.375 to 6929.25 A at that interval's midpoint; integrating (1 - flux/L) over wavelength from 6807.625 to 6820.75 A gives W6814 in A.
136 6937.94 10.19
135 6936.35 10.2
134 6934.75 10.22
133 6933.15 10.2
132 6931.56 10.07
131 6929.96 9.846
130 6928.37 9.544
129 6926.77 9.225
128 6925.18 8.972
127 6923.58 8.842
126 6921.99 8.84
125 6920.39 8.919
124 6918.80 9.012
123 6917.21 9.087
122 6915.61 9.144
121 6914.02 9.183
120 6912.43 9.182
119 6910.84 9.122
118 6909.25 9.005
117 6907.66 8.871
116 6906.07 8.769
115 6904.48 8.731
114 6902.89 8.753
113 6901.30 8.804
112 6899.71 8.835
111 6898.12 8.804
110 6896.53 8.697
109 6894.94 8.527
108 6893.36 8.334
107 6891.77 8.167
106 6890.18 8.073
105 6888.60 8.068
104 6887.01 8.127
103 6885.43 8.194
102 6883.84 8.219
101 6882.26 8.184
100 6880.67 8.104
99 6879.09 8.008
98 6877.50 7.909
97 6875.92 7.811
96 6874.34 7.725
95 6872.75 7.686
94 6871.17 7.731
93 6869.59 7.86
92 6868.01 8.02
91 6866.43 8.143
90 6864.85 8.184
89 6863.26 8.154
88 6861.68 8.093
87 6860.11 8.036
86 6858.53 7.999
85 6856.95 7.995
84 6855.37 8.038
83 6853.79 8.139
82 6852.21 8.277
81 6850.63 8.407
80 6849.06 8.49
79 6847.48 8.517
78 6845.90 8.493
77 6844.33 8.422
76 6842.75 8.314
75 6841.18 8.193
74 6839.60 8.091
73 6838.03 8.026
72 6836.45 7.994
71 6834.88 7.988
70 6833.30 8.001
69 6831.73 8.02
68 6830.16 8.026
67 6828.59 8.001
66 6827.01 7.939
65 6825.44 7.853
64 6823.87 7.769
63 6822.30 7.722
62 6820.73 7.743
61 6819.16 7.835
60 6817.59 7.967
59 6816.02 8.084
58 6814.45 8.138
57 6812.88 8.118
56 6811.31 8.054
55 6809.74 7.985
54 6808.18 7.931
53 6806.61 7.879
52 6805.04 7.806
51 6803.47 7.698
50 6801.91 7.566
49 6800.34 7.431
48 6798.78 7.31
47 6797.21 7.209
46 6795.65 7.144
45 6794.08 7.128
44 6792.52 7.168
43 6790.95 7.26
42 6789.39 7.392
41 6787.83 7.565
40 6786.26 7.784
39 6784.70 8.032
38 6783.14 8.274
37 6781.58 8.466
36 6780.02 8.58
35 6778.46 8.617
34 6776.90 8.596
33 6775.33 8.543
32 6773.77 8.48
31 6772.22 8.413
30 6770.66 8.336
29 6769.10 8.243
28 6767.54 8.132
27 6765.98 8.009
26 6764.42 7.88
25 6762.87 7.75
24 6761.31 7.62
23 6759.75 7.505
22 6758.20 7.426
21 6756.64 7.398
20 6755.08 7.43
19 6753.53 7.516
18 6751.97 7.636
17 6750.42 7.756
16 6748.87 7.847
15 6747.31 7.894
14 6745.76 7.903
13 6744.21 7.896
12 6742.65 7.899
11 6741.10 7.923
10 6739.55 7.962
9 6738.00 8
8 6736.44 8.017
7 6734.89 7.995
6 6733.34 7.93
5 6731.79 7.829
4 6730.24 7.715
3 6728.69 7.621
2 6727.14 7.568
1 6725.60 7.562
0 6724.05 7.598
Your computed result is 0.36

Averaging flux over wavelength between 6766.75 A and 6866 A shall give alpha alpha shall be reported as 8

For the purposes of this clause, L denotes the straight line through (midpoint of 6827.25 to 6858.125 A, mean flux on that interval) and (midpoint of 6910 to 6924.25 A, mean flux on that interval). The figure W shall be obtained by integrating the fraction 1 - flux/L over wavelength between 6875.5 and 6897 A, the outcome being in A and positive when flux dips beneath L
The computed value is 1.3 A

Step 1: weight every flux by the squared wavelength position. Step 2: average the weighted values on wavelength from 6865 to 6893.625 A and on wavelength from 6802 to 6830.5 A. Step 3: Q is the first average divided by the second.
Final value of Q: 1.03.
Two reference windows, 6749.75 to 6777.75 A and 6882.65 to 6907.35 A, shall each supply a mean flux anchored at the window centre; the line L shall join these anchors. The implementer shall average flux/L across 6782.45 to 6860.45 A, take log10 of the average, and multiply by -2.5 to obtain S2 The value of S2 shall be 0.04 mag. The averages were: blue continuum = 7.93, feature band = 7.9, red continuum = 8.48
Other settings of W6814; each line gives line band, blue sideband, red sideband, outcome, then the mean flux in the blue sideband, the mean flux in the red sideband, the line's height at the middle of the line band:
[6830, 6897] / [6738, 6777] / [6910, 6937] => 5.5 A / 7.91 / 9.38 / 8.85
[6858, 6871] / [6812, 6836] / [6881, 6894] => 0.1 A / 7.95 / 8.16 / 8.09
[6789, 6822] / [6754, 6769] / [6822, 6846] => 1.0 A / 7.7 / 8.05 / 7.91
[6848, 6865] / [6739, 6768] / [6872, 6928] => 0.3 A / 7.75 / 8.58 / 8.33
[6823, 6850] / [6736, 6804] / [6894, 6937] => 1.0 A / 7.83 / 9.16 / 8.44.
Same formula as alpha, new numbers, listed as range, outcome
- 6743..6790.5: 7.96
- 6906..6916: 9.06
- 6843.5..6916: 8.35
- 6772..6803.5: 7.84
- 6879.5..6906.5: 8.42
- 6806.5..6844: 7.99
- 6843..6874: 8.14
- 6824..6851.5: 8.15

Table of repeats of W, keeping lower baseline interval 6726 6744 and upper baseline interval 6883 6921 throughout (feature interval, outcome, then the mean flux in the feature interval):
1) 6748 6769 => 0.7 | 7.7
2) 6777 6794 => 0.4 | 7.91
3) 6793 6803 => 1.1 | 7.31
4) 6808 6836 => 1.1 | 7.96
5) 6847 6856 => 0.1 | 8.31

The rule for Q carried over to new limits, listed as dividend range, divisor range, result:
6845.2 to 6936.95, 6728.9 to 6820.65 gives 1.13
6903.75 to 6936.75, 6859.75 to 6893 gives 1.17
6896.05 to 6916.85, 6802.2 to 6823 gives 1.16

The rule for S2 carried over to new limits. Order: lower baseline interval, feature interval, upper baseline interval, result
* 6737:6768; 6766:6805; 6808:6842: -0.004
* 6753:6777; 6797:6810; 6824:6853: 0.056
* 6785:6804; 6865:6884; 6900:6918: 0.072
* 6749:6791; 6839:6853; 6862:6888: -0.049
